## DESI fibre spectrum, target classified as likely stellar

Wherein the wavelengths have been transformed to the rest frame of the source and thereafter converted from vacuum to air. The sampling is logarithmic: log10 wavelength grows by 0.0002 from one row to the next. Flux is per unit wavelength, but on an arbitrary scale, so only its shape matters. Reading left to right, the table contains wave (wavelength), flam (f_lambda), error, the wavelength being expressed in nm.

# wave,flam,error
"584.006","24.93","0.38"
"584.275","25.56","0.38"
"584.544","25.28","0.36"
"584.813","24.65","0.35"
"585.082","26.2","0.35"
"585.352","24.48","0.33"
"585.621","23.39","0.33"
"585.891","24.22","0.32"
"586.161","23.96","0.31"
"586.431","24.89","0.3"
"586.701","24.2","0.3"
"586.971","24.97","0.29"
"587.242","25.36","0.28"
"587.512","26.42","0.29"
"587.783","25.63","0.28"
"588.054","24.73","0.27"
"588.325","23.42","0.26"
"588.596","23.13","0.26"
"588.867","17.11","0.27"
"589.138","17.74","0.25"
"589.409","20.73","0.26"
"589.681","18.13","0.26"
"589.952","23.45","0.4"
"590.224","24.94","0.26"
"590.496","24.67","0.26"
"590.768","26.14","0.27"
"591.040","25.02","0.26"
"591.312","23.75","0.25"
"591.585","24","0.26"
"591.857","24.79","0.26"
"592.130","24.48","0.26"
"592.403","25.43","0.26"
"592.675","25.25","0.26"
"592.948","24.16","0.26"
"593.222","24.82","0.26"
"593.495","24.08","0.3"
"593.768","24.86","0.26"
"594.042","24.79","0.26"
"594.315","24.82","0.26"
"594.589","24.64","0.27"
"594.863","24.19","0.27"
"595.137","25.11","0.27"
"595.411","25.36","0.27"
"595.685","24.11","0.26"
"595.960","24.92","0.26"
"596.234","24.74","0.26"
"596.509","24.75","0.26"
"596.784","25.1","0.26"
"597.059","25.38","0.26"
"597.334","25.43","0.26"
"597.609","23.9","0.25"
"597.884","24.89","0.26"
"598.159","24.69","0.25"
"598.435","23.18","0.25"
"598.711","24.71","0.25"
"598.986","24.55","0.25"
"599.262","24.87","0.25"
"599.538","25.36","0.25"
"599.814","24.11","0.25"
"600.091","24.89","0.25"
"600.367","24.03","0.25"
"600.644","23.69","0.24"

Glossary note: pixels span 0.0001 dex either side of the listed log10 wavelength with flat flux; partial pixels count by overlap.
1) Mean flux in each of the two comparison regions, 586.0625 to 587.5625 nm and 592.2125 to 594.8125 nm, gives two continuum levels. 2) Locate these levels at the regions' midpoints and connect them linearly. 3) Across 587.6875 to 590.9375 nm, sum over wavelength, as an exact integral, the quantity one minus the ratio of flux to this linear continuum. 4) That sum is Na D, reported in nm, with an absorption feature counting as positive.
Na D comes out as 0.31 nm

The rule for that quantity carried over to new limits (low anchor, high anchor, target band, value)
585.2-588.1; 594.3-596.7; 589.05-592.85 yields 0.184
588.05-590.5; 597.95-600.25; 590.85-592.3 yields -0.149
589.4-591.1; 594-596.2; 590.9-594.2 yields -0.080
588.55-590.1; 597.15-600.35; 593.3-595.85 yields -0.244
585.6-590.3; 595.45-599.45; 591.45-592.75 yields -0.053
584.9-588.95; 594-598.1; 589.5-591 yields 0.059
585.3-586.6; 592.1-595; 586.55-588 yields -0.060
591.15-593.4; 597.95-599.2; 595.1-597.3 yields -0.046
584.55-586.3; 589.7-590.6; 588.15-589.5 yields 0.186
